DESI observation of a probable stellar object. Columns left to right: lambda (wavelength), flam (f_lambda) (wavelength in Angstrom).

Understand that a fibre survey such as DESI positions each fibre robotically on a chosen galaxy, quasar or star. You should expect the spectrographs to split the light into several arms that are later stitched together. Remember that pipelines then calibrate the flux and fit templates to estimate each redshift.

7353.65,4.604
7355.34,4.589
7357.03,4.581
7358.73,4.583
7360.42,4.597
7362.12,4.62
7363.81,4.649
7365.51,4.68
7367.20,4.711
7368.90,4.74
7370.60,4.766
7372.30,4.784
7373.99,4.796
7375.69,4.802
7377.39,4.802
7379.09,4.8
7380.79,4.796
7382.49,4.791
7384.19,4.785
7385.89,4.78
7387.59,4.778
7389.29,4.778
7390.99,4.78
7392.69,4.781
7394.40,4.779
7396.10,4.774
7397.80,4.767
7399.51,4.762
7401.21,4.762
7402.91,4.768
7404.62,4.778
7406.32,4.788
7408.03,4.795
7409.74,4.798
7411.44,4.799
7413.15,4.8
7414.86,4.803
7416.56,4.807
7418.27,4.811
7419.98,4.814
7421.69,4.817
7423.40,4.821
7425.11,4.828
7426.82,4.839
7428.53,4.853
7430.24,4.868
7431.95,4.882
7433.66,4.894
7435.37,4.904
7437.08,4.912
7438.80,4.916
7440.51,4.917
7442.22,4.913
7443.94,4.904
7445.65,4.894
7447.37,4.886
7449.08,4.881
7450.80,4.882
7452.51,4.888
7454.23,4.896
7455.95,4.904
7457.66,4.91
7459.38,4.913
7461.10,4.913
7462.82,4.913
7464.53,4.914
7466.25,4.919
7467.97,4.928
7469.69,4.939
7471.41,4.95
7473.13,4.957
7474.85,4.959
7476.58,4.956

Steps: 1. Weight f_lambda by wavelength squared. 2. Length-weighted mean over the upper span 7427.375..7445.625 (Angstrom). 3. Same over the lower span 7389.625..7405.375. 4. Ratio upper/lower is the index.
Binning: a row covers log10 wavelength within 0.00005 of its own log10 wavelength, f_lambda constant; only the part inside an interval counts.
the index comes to 1.04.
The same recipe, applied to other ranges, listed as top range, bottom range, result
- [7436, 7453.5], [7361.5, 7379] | 1.05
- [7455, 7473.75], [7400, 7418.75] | 1.04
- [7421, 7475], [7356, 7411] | 1.05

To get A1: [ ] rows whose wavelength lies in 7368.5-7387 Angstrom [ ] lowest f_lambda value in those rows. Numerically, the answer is 4.74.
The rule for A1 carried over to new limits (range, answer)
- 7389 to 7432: 4.762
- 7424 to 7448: 4.828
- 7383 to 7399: 4.767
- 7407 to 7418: 4.795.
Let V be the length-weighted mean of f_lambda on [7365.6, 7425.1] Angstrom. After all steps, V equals 4.78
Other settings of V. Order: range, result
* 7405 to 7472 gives 4.87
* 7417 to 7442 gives 4.86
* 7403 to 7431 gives 4.81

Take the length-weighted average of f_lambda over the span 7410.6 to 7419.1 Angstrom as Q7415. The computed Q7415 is 4.8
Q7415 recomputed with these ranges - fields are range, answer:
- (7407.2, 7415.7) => 4.8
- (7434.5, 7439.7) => 4.91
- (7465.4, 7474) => 4.94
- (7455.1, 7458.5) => 4.92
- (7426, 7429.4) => 4.85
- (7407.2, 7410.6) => 4.8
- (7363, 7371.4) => 4.71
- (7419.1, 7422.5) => 4.81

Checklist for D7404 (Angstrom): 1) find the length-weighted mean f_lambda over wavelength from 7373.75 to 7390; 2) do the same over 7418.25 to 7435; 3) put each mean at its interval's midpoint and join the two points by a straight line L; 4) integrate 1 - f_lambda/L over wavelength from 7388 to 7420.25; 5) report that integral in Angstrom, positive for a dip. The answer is 0.2 Angstrom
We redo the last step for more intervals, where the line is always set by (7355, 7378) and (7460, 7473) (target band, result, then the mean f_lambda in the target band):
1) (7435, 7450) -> -0.1 Angstrom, 4.9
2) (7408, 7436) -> 0.0 Angstrom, 4.83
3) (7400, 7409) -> 0.0 Angstrom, 4.78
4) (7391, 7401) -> 0.0 Angstrom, 4.77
